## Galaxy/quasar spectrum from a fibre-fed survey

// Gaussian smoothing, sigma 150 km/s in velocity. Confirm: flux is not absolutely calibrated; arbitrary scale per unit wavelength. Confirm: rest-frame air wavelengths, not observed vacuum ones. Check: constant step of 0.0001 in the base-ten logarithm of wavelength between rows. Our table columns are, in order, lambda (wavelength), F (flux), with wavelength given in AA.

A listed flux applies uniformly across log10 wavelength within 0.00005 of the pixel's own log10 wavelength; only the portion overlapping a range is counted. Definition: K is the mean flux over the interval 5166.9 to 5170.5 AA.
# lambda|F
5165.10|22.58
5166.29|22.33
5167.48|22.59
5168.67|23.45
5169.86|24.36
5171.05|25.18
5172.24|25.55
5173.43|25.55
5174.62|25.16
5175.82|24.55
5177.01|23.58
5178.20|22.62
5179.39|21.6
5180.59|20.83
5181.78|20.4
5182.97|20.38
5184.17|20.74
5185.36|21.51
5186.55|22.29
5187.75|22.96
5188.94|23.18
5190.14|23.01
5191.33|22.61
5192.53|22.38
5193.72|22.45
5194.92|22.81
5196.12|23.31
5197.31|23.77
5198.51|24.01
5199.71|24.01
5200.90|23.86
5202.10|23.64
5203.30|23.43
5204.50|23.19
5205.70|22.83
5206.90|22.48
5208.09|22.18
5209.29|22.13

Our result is 23.5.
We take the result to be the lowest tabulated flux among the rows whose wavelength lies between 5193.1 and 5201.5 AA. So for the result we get 22.45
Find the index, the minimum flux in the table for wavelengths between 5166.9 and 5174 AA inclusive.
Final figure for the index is 22.59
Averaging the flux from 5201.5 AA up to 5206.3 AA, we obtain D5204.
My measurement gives 23.2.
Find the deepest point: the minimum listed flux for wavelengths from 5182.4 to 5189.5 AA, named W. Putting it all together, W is 20.38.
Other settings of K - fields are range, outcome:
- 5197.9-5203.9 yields 23.8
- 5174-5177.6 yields 24.4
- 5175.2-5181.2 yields 22.6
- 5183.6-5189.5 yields 22.2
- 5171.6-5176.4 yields 25.2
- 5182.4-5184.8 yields 20.6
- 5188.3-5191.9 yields 23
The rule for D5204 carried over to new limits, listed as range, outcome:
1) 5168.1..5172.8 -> 24.6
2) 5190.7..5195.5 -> 22.6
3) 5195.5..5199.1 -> 23.7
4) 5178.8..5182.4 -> 20.9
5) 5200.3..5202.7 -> 23.8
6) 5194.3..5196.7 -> 23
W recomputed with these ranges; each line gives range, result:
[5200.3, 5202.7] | 23.64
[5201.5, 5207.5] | 22.48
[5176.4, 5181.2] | 20.83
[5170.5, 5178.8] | 22.62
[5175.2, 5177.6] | 23.58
